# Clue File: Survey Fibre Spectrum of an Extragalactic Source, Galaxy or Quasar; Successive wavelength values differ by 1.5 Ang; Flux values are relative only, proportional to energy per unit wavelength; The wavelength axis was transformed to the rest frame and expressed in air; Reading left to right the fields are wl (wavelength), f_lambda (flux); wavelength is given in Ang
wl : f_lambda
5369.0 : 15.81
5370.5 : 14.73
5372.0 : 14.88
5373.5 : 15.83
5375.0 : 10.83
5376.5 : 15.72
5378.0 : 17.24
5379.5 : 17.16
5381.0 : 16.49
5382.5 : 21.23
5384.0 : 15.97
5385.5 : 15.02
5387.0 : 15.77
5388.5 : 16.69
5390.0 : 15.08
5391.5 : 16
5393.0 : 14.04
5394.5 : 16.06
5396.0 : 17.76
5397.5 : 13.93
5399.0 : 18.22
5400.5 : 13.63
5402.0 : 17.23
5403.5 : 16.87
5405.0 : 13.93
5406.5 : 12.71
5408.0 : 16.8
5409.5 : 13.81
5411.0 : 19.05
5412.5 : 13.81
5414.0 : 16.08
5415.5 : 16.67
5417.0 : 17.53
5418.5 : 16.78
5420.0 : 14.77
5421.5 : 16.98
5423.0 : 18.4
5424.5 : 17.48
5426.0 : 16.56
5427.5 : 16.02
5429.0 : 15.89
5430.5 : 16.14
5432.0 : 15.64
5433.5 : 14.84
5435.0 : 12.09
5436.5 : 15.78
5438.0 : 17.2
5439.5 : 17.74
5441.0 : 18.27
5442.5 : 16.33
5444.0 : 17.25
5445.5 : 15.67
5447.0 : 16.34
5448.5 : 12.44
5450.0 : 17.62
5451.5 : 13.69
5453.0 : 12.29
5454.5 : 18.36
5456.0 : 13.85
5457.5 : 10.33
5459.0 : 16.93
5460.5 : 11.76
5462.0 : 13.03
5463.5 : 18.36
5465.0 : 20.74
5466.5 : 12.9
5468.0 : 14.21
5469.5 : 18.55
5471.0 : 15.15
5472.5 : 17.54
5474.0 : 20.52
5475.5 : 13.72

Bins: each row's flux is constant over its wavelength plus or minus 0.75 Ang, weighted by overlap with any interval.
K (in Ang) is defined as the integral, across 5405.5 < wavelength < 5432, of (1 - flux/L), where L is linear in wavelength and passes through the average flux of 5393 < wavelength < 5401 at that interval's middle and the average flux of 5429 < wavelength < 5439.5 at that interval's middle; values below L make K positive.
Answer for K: -0.9 Ang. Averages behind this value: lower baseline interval 15.8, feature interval 16.2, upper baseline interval 15.5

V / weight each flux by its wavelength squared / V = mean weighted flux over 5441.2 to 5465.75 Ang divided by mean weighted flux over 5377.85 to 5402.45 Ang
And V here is 0.97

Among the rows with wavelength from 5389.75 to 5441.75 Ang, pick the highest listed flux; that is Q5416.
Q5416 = 19.05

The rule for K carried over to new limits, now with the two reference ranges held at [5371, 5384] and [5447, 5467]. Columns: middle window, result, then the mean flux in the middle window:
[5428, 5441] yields -0.5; 15.8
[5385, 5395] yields 0.3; 15.5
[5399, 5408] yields 0.2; 15.3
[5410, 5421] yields -0.6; 16.3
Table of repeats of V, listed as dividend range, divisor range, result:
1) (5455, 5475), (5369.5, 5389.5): 1.02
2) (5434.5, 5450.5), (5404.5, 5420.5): 1.04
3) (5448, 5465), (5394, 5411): 0.96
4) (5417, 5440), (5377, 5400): 1.00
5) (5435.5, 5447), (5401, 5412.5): 1.09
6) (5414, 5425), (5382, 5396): 1.05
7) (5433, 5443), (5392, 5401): 1.04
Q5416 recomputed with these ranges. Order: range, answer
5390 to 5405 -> 18.22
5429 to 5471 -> 20.74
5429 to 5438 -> 17.2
